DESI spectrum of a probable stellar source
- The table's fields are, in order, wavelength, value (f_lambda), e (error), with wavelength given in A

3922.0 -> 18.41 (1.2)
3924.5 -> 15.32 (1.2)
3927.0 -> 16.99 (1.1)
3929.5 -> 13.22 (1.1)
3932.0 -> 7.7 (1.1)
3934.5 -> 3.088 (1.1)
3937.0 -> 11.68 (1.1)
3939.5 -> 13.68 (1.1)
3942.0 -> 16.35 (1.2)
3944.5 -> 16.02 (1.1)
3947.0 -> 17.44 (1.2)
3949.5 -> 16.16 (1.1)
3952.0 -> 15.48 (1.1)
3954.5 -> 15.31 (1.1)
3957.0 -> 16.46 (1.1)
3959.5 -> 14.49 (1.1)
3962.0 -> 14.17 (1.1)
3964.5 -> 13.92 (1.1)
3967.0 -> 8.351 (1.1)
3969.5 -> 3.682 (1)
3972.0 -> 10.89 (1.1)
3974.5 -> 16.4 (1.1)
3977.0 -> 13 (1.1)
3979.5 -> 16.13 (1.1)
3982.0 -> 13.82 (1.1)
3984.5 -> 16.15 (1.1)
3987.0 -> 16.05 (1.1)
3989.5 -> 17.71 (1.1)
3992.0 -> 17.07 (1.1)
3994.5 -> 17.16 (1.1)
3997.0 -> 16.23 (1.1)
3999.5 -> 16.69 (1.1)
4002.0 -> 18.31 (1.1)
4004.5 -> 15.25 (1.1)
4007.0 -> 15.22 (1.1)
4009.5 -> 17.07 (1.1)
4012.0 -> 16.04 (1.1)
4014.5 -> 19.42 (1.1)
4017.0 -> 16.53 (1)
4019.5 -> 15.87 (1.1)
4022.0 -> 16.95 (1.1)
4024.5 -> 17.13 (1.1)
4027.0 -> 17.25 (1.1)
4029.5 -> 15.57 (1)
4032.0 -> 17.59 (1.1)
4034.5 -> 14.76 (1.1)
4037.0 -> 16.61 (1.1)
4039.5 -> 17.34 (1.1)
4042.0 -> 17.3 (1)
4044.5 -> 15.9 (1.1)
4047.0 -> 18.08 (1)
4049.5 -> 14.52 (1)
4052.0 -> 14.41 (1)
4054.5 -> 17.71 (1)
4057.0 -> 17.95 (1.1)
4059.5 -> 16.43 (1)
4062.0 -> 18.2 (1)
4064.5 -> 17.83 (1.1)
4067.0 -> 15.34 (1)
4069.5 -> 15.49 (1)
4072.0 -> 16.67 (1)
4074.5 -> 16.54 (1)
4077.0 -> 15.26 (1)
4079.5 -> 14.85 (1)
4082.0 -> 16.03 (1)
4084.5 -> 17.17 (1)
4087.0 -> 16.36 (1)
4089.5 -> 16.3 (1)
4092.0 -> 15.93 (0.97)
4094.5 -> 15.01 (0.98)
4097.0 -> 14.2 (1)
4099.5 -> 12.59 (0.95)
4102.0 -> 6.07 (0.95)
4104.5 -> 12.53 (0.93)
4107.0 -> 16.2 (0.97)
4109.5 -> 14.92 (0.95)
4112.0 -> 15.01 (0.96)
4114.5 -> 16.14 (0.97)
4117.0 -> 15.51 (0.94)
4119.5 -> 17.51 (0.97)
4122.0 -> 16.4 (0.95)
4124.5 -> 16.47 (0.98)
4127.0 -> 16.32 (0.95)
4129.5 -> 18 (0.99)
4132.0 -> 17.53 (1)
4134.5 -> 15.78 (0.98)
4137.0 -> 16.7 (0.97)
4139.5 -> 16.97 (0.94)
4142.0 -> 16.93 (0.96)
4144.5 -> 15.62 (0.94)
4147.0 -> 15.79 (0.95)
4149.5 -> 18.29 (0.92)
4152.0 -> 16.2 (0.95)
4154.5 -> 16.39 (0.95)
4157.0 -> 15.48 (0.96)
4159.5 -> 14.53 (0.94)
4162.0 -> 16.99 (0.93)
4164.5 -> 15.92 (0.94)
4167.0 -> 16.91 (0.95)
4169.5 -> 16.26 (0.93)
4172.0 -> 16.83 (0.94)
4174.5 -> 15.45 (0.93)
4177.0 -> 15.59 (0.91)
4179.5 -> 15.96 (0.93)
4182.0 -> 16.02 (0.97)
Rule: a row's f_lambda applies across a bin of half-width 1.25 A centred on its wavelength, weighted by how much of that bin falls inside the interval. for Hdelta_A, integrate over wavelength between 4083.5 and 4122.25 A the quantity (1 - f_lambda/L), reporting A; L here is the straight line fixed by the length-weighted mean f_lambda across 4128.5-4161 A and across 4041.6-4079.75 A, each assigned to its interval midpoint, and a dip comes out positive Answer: 3.9 A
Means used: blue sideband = 16.4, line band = 14.8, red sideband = 16.5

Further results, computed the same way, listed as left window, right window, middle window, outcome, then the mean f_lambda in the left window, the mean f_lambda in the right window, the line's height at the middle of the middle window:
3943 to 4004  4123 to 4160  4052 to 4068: -1.4 A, 14.9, 16.5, 15.7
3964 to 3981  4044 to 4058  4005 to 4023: -3.1 A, 11.7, 16.4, 14.2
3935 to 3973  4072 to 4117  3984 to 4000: -3.4 A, 13.4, 14.8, 13.8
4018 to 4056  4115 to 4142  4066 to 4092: 0.9 A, 16.5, 16.7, 16.6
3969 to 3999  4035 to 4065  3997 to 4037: -2.1 A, 14.8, 16.8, 15.8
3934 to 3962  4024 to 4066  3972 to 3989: 0.2 A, 14.5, 16.7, 15.2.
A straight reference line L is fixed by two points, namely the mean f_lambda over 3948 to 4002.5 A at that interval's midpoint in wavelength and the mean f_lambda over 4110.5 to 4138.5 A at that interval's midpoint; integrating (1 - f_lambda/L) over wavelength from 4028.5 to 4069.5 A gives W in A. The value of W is -2.6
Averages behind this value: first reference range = 14.7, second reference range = 16.5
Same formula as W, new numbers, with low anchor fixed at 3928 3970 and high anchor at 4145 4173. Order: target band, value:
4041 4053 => -1.3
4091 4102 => 1.3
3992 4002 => -2.3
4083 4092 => -0.8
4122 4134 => -0.8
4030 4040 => -1.5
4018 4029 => -2.0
